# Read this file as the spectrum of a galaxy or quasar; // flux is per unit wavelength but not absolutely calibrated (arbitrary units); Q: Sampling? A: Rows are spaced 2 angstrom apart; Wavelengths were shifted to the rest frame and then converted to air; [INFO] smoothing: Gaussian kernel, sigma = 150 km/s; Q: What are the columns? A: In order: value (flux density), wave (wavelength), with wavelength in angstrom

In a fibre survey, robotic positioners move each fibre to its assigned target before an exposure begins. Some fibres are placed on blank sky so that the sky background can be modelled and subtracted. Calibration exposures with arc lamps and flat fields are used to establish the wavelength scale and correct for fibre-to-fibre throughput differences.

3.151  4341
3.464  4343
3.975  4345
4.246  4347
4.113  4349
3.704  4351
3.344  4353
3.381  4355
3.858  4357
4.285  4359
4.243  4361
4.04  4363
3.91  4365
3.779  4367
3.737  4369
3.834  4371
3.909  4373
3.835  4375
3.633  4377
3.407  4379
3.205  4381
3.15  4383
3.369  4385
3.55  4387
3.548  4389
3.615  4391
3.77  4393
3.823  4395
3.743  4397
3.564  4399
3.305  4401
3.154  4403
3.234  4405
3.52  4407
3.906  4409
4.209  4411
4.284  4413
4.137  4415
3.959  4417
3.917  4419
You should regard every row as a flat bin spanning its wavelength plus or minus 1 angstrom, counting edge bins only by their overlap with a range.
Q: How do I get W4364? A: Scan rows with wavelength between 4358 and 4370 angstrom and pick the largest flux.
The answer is 4.285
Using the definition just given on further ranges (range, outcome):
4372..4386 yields 3.909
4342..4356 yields 4.246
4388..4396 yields 3.823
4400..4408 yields 3.52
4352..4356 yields 3.381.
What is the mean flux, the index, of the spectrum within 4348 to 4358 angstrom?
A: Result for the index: 3.68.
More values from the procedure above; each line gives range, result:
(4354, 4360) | 3.84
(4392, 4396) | 3.8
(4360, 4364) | 4.14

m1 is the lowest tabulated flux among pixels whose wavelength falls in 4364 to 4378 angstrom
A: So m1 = 3.633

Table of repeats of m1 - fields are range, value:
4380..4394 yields 3.15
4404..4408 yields 3.234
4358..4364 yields 4.04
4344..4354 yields 3.344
